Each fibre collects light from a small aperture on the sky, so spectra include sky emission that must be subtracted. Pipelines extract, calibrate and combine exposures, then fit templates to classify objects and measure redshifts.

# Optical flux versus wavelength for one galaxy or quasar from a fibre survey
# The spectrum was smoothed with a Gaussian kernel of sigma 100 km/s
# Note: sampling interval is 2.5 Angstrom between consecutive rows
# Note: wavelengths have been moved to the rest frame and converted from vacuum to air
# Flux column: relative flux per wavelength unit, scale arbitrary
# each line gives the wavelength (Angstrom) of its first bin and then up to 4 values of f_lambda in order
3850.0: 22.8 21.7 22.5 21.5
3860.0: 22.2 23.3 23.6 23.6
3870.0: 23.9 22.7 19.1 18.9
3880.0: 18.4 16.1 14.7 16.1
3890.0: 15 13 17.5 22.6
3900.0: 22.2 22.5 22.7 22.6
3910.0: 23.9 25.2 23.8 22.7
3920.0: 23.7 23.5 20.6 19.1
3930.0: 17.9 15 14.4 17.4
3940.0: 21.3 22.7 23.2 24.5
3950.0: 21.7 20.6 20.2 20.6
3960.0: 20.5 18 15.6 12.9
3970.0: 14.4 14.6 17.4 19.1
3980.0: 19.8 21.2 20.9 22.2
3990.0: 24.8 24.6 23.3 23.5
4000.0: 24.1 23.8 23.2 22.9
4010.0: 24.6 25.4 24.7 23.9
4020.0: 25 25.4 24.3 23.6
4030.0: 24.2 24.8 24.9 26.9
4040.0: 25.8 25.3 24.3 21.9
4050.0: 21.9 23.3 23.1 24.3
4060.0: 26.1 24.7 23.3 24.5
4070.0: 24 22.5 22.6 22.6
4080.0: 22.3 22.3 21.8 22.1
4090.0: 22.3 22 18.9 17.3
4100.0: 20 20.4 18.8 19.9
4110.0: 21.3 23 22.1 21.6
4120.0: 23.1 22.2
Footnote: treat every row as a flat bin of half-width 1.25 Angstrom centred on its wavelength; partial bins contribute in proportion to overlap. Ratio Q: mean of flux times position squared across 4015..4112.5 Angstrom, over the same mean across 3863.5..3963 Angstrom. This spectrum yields 1.2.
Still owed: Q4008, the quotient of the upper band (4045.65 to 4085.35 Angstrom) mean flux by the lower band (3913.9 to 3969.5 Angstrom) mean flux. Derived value 1.17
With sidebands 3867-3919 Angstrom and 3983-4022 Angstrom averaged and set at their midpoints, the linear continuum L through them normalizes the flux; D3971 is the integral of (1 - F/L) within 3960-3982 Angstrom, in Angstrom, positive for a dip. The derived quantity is 5.72 Angstrom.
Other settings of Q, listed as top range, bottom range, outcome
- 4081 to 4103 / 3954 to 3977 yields 1.29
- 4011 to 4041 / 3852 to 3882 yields 1.25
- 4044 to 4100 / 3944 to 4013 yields 1.13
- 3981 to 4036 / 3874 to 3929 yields 1.25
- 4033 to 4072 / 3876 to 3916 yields 1.33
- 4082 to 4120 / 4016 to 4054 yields 0.89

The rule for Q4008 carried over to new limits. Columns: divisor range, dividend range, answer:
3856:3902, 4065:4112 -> 1.09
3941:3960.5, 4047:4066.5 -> 1.09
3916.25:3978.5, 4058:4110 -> 1.14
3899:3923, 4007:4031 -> 1.05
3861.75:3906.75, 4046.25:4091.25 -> 1.17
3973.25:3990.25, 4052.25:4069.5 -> 1.19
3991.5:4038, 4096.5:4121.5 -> 0.85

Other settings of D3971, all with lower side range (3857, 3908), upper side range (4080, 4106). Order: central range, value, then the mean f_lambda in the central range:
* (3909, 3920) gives -2.0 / 23.9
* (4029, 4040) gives -2.6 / 25.3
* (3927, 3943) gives 1.7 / 18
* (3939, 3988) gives 1.9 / 19.5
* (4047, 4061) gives -2.0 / 23.5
